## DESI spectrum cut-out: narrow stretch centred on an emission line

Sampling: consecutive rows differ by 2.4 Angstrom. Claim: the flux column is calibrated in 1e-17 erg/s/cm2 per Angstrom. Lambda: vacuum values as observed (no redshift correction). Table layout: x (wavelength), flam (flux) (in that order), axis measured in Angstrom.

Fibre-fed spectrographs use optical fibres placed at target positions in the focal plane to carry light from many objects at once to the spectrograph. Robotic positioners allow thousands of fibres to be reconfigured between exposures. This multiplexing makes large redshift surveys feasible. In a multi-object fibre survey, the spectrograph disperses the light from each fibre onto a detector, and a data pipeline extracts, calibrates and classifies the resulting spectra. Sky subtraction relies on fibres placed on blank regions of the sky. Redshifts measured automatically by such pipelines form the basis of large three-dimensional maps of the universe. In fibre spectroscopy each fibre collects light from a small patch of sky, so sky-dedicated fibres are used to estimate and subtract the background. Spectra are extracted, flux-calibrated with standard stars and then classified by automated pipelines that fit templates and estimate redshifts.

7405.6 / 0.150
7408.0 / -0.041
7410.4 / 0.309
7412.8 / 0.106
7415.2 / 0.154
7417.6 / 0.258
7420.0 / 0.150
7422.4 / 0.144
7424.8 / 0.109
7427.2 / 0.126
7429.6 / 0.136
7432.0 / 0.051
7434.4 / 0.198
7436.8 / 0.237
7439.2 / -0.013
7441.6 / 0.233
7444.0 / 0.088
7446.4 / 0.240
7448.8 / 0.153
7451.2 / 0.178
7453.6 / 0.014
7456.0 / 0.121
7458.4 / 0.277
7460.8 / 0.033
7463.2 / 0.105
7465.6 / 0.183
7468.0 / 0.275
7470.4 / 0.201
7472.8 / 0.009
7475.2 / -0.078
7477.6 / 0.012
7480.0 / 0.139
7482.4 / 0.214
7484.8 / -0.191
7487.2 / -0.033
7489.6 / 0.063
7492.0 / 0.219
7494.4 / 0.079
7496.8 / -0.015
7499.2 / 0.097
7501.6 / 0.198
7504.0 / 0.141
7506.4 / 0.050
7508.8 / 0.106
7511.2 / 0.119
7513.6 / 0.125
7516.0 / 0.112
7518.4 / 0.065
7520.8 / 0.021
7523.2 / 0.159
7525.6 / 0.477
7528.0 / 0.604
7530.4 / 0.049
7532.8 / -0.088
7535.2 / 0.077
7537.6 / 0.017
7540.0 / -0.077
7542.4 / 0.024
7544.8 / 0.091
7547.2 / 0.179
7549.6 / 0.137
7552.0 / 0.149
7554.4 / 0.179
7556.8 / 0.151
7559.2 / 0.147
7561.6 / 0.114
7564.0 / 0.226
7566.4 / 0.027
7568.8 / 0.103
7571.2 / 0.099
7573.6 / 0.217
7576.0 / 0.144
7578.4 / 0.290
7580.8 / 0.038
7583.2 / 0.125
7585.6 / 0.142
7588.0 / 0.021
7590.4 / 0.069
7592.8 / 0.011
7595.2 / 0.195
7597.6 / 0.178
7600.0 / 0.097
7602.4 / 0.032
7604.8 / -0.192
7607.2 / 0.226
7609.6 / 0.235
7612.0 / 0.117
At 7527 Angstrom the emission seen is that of H-alpha 6563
